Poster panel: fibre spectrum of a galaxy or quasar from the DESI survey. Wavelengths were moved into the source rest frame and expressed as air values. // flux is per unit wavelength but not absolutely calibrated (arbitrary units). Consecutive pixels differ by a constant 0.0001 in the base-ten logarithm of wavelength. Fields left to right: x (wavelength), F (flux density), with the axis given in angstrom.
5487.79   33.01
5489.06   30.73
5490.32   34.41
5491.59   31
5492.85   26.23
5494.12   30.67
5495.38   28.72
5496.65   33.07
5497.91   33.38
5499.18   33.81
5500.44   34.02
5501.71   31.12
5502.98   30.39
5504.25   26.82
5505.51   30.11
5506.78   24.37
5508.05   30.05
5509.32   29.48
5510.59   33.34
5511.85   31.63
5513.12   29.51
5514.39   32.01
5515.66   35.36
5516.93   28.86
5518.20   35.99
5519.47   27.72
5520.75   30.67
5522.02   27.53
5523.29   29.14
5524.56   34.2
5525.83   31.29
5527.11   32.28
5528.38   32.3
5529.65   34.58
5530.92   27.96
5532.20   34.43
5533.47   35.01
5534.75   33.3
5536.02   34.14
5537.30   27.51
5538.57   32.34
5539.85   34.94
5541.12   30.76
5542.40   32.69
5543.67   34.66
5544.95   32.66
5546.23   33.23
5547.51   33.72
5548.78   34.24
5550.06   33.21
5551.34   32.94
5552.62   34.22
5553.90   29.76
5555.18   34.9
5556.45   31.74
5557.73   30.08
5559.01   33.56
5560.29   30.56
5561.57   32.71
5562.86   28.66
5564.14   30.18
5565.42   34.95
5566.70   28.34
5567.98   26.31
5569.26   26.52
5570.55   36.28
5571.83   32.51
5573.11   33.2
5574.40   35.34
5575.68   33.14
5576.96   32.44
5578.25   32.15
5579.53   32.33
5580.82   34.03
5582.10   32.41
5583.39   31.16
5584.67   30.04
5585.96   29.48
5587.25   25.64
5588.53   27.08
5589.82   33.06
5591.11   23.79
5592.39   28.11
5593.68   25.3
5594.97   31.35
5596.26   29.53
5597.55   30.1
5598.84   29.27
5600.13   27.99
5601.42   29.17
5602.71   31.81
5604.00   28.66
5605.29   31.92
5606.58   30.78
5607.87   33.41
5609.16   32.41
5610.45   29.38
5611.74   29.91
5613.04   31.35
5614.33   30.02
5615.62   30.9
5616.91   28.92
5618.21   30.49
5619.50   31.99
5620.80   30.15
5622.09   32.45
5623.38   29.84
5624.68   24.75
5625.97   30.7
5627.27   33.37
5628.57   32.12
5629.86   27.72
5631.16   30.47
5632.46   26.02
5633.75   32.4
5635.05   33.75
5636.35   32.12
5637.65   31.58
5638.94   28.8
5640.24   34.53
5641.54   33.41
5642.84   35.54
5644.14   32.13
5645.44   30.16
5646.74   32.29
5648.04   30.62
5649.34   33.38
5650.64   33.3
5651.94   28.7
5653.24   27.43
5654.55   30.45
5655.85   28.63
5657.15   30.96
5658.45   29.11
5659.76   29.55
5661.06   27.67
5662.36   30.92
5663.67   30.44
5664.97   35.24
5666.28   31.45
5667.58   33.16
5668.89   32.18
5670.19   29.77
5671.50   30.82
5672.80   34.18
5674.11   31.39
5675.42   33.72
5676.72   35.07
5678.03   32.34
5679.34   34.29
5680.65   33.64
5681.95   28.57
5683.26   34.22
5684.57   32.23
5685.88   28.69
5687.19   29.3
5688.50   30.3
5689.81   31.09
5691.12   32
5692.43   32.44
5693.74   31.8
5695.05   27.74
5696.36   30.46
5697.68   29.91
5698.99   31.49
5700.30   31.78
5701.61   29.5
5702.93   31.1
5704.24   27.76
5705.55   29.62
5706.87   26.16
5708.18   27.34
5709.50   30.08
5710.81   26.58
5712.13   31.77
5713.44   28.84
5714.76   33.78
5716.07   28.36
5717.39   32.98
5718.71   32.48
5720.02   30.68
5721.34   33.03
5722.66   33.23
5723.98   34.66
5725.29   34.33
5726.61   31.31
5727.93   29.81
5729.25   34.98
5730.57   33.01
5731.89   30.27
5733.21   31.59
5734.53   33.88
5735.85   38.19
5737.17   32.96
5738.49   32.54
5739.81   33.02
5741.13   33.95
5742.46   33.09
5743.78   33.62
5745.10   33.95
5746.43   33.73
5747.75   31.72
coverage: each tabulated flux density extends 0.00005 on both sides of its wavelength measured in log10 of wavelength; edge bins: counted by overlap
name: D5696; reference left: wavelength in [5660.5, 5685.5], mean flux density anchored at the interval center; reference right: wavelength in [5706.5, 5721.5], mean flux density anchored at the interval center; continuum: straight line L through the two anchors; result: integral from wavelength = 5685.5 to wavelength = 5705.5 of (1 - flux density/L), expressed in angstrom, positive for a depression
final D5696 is 0.5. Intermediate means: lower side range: 32.2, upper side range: 30.2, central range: 30.4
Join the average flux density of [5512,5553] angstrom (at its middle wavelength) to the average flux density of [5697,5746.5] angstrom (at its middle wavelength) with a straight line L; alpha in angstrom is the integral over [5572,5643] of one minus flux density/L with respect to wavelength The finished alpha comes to 3.0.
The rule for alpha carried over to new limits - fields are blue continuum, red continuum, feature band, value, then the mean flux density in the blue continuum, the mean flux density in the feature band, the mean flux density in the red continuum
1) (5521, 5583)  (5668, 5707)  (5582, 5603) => 1.9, 32.2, 29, 31.2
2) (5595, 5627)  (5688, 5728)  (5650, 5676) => -0.3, 30.3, 30.9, 30.7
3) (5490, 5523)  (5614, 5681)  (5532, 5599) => -1.2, 30.7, 31.5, 31.2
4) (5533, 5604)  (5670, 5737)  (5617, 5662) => 0.9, 31.3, 30.8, 31.4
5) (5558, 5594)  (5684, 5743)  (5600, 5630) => 0.4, 30.7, 30.5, 31.3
